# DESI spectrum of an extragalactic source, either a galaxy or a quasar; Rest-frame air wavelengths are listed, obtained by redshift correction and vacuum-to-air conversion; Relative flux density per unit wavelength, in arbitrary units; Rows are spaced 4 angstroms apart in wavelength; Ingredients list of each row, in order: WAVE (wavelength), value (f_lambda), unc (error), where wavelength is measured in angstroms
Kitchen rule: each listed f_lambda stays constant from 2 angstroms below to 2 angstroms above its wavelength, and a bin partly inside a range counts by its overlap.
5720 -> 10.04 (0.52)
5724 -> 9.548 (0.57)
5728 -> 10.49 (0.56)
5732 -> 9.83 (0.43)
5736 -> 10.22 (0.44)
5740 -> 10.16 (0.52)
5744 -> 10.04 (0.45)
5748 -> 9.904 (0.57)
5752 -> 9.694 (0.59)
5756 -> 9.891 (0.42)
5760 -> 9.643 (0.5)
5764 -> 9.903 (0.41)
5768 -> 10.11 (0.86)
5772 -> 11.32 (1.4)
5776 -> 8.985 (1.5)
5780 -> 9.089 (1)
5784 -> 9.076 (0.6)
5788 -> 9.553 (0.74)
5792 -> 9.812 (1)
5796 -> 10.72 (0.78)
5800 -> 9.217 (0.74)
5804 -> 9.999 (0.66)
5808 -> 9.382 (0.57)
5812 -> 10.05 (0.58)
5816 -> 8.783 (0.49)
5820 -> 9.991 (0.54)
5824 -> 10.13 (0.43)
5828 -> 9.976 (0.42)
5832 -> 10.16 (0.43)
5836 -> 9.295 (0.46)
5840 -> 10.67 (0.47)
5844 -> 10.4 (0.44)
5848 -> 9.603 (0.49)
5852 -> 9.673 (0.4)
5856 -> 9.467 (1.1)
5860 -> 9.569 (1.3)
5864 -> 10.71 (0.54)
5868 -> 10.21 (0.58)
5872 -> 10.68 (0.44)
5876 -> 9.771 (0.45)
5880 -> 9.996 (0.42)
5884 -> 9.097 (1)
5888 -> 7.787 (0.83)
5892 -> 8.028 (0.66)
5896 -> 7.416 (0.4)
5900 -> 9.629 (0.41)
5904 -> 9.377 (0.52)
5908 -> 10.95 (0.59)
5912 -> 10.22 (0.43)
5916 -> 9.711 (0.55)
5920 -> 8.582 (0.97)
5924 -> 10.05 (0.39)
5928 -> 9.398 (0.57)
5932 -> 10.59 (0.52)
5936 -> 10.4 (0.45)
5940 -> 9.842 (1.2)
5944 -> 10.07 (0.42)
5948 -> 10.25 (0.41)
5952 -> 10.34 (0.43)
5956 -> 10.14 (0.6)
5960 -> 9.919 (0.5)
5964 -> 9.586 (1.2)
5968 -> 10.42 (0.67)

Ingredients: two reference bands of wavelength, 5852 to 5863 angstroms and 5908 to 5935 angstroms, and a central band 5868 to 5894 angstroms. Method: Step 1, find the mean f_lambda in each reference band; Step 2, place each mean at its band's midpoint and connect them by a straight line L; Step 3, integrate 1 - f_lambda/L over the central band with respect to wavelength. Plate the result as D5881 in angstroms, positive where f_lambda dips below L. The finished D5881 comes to 1.1 angstroms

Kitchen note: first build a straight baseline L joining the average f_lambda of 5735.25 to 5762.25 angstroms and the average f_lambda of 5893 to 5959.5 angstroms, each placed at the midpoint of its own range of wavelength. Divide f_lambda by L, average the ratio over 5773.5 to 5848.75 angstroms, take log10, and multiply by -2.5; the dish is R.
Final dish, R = 0.014 mag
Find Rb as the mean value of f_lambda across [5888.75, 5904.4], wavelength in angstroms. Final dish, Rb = 8.47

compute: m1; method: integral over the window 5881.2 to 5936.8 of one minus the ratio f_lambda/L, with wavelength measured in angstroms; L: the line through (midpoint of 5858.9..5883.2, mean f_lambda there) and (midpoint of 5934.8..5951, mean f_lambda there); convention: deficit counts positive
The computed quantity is 4.2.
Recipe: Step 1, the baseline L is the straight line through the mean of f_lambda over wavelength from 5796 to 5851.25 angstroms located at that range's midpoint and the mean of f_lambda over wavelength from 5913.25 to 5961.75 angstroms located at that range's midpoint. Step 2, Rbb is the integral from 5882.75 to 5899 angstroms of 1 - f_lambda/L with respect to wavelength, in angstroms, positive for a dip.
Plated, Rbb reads 2.9 angstroms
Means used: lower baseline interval 9.85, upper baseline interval 9.95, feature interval 8.13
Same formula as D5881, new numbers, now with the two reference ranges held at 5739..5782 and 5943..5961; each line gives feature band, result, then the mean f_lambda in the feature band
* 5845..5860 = 0.57 angstroms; 9.63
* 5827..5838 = 0.21 angstroms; 9.8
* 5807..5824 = 0.56 angstroms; 9.63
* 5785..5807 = 0.28 angstroms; 9.8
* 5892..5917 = 1.66 angstroms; 9.42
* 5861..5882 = -0.41 angstroms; 10.2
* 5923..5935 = 0.10 angstroms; 10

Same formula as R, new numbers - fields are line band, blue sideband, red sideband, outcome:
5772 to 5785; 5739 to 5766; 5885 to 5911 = 0.04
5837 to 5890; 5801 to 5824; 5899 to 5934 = -0.01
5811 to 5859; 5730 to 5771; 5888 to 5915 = -0.04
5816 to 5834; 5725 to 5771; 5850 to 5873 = 0.01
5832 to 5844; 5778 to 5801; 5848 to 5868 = -0.03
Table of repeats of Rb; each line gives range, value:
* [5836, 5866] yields 9.97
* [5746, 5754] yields 9.8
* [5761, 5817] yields 9.73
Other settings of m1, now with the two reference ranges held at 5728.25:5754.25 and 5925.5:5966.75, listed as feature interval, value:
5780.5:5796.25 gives 0.6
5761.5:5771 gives -0.1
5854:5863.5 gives 0.3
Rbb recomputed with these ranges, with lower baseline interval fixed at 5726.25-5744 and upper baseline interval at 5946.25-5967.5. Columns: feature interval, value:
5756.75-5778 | 0.3 angstroms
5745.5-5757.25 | 0.4 angstroms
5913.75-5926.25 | 0.8 angstroms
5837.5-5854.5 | 0.1 angstroms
